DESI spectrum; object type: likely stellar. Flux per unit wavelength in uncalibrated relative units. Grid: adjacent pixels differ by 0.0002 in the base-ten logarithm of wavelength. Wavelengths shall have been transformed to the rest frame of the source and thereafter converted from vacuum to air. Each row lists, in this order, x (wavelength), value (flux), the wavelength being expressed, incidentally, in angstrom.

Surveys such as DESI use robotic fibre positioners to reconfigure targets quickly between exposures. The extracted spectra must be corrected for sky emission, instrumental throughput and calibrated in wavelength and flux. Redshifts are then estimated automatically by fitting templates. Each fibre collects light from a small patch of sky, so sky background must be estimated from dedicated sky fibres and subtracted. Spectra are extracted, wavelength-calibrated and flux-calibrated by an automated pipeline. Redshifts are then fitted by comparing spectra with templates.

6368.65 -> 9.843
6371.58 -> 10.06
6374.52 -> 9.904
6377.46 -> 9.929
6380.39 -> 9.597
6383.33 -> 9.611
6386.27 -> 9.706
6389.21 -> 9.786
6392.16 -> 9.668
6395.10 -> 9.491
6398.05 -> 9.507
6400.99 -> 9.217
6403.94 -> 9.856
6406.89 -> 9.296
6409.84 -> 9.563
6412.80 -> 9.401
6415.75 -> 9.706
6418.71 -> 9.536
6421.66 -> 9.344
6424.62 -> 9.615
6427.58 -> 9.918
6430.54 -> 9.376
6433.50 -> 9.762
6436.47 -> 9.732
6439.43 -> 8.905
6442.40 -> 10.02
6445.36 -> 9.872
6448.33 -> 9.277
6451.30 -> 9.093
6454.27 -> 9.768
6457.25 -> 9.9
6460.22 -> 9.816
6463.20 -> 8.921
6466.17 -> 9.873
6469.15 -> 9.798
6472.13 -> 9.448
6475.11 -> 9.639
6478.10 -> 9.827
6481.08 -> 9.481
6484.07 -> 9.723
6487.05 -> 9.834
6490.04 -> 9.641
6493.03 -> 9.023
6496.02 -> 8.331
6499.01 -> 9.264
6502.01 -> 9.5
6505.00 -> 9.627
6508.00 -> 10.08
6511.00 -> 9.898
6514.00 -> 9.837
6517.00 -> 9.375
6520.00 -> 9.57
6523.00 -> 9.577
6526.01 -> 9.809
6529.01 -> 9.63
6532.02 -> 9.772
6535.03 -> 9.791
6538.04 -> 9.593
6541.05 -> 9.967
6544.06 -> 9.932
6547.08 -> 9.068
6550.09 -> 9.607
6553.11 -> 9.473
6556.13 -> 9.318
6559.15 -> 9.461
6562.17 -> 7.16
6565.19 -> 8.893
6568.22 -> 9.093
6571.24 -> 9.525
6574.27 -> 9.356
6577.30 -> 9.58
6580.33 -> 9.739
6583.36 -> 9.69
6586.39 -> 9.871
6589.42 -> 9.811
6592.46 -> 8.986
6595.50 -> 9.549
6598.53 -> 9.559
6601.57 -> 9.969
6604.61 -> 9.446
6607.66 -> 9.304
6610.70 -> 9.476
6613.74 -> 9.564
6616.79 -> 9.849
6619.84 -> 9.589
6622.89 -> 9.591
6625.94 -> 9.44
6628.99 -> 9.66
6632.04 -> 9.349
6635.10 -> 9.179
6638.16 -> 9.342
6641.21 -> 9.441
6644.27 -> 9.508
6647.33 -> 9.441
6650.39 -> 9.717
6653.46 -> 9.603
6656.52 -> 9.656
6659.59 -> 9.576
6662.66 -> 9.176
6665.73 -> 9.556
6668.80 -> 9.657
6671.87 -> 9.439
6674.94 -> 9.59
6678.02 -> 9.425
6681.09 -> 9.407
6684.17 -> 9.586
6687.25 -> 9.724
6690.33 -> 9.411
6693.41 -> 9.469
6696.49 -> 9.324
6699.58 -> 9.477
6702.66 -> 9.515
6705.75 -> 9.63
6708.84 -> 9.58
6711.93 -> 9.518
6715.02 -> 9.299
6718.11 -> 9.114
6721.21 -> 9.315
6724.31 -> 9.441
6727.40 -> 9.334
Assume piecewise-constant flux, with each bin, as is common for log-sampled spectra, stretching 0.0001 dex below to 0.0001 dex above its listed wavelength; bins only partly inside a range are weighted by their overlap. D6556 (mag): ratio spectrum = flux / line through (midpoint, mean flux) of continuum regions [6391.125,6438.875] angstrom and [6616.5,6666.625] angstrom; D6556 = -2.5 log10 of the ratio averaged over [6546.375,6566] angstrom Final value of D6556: 0.06 mag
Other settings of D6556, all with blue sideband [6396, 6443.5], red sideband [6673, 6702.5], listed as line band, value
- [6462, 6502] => 0.01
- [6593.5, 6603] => -0.02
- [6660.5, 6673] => 0.00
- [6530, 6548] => -0.02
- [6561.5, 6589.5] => 0.02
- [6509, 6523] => -0.02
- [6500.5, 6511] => -0.03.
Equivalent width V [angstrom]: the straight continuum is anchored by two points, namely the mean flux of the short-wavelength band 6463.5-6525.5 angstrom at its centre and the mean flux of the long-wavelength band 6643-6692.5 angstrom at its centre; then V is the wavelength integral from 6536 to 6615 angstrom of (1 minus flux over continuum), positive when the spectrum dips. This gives 1.0 angstrom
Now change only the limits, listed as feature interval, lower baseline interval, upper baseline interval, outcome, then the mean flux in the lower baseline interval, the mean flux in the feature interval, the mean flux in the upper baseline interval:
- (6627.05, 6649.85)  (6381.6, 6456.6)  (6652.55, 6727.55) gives 0.1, 9.56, 9.43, 9.47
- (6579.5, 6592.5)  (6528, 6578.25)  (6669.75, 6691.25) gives -0.4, 9.36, 9.69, 9.52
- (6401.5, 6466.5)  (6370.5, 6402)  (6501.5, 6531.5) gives 0.9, 9.68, 9.56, 9.7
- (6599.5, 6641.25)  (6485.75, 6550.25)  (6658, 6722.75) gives 0.0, 9.58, 9.52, 9.47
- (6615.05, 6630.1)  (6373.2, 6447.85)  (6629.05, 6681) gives -0.2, 9.61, 9.62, 9.48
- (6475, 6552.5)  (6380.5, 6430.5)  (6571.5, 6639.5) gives -0.3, 9.57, 9.59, 9.54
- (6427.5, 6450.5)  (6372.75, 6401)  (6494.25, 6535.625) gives 0.1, 9.67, 9.58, 9.57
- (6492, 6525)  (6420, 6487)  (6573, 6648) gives 0.4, 9.6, 9.47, 9.53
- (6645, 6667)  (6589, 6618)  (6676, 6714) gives 0.0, 9.54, 9.53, 9.5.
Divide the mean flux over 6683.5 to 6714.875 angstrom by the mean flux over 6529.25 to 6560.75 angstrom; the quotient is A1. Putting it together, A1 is 0.99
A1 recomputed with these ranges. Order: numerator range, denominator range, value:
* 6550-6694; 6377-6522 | 0.99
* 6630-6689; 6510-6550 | 0.98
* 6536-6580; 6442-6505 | 0.98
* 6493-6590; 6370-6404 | 0.98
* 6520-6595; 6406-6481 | 0.99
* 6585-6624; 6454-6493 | 0.99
